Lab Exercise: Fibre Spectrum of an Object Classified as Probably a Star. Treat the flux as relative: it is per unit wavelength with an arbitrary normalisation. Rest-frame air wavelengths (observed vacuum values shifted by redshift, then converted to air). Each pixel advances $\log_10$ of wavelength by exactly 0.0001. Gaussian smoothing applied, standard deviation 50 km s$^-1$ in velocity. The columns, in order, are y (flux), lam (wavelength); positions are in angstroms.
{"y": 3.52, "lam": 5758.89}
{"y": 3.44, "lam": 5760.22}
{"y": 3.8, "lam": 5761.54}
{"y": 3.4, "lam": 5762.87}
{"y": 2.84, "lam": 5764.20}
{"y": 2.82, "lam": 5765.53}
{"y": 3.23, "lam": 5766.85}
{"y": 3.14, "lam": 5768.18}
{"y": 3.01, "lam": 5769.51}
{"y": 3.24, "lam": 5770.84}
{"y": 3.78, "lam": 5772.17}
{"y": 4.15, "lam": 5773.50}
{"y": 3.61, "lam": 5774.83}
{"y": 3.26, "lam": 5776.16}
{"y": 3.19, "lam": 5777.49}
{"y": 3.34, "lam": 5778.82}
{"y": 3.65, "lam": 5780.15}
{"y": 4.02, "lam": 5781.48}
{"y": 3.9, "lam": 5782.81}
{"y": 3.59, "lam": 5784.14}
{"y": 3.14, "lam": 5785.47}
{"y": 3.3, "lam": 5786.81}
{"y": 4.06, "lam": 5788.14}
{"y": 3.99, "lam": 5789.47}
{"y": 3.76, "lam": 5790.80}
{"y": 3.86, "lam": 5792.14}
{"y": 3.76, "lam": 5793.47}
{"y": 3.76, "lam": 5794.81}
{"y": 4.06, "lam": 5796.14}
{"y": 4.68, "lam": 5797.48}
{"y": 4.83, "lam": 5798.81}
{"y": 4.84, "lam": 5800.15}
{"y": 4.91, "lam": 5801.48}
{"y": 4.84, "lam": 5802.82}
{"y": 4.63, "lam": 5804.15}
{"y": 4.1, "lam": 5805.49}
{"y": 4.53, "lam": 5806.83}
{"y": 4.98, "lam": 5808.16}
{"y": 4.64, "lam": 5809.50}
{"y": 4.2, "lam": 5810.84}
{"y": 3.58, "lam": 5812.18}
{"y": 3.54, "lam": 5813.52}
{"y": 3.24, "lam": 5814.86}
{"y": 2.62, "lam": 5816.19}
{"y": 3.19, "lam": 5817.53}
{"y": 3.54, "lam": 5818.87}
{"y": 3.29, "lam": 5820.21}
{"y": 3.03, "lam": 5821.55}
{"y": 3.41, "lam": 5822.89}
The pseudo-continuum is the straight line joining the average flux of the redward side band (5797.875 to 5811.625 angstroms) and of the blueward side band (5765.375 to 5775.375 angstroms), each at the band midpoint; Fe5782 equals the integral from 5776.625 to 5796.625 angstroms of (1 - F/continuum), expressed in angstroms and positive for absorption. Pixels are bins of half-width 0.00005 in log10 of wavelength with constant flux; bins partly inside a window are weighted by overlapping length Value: 1.5 angstroms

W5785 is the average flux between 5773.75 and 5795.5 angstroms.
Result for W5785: 3.65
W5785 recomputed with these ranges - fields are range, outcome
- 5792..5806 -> 4.41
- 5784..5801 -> 3.99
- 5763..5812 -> 3.87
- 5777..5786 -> 3.56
